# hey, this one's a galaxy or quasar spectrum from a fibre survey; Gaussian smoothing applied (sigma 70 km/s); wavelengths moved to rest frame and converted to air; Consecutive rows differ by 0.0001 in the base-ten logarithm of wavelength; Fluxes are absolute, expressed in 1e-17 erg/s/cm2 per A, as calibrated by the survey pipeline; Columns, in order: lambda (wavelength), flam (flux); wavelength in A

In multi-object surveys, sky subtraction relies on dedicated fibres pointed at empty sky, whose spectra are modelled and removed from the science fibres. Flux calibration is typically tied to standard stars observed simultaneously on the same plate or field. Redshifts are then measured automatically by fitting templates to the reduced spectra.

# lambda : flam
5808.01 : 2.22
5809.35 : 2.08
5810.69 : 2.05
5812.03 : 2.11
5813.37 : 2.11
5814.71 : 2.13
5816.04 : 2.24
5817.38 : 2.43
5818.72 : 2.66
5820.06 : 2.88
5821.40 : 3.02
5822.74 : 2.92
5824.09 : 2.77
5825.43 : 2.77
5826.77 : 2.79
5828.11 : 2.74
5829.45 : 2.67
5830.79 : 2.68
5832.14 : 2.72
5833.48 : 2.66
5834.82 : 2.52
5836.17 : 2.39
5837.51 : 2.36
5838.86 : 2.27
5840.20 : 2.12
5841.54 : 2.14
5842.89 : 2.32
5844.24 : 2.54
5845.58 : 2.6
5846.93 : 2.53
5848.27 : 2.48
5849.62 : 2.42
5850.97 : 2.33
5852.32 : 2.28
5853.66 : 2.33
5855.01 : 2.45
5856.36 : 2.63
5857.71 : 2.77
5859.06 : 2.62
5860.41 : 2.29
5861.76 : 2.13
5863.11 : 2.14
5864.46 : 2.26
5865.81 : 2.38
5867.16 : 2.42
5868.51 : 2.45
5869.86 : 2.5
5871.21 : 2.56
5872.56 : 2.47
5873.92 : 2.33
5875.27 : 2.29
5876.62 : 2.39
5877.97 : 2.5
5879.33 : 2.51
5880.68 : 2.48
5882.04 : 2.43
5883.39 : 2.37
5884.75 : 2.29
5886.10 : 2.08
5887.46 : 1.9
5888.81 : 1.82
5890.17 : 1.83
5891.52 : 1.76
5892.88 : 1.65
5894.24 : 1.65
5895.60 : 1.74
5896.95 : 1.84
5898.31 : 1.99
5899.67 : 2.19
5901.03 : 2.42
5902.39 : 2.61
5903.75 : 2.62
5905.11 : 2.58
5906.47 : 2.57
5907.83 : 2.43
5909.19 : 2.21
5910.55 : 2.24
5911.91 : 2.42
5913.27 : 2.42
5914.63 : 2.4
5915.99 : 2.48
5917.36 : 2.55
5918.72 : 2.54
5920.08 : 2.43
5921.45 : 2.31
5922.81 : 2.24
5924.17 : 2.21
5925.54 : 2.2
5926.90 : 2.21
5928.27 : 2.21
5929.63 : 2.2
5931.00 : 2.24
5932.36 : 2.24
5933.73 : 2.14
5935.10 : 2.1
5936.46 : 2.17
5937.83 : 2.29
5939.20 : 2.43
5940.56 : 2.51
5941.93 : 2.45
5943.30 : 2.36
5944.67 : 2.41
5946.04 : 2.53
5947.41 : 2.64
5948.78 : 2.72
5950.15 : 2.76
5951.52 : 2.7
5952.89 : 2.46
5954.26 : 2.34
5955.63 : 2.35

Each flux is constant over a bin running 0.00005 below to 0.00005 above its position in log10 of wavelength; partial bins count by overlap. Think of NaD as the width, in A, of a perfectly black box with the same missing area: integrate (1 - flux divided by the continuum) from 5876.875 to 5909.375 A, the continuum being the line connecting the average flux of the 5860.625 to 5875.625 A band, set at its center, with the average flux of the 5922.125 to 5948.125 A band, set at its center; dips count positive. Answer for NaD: 2.1 A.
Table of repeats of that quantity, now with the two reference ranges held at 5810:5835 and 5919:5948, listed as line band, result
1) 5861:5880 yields 0.6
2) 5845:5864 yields 0.6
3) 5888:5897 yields 2.5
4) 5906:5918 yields -0.2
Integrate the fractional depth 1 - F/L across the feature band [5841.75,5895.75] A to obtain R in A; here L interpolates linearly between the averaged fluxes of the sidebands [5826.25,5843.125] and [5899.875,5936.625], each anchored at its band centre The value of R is 3.0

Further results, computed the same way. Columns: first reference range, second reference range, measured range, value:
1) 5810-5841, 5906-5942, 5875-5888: 0.4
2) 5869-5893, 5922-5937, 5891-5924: -0.7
